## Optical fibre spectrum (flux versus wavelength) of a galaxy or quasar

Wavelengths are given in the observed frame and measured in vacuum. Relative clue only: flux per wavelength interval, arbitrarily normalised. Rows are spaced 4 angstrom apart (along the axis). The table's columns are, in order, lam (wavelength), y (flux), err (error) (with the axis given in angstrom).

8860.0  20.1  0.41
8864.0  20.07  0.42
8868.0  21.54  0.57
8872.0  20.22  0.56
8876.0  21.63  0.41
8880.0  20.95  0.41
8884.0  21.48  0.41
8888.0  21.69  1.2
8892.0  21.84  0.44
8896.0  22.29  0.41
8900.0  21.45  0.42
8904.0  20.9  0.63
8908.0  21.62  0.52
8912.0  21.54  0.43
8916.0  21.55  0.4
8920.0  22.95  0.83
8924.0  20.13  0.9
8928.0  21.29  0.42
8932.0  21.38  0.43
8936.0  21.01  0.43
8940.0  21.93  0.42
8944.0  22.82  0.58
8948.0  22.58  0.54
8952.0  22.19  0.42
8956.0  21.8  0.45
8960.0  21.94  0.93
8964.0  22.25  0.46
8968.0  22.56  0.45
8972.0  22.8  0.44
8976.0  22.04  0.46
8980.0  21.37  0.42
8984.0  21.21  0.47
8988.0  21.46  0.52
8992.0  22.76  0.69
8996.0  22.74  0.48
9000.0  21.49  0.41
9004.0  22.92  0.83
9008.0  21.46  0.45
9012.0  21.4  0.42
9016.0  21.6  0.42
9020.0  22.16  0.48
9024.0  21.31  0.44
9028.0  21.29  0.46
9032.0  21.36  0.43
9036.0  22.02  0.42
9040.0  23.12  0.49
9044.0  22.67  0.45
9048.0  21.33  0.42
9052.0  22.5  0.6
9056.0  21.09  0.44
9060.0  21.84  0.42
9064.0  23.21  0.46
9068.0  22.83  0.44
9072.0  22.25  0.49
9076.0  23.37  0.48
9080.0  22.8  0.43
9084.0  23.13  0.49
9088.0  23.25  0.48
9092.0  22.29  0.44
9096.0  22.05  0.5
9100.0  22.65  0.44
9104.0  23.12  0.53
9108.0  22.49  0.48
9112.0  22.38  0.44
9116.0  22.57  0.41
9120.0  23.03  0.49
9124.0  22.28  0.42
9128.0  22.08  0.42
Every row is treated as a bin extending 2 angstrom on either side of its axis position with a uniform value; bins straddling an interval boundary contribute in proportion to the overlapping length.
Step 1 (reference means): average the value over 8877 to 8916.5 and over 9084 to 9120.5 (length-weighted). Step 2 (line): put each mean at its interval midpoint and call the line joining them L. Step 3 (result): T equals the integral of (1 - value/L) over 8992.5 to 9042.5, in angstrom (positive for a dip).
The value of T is 0.6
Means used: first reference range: 21.5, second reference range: 22.7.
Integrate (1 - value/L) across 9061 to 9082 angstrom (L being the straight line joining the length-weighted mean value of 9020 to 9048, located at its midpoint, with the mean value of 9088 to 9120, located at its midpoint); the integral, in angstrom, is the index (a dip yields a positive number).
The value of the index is -0.5 angstrom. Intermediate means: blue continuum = 21.9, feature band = 22.8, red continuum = 22.6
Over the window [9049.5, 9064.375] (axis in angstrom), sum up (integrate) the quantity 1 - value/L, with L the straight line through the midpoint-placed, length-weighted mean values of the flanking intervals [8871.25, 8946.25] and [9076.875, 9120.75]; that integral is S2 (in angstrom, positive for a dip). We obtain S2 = 0.3 angstrom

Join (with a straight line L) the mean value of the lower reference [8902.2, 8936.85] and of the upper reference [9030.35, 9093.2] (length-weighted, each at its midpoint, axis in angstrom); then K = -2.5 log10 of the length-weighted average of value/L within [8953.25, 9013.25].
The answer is -0.01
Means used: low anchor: 21.4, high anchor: 22.4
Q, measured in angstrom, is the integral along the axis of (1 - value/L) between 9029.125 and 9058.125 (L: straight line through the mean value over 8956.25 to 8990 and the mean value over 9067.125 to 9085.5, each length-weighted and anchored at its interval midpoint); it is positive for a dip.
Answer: 0.8 angstrom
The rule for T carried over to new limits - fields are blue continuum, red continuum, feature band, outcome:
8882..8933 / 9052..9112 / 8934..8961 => -0.31 angstrom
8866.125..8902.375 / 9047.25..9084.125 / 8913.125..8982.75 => -0.35 angstrom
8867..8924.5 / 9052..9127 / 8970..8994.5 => 0.02 angstrom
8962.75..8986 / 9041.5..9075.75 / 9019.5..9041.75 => 0.36 angstrom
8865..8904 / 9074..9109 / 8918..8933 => 0.16 angstrom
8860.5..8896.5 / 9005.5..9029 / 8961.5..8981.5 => -0.71 angstrom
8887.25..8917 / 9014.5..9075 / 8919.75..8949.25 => 0.06 angstrom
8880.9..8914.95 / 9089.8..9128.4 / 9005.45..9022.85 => 0.33 angstrom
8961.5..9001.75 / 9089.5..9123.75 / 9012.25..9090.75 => 0.35 angstrom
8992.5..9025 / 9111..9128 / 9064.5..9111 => -0.84 angstrom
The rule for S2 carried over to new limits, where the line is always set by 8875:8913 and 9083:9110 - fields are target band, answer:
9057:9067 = 0.0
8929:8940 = 0.2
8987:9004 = -0.1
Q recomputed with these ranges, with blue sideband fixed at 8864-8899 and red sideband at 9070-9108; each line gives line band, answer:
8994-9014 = 0.17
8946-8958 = -0.19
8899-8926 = 0.17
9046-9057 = 0.40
